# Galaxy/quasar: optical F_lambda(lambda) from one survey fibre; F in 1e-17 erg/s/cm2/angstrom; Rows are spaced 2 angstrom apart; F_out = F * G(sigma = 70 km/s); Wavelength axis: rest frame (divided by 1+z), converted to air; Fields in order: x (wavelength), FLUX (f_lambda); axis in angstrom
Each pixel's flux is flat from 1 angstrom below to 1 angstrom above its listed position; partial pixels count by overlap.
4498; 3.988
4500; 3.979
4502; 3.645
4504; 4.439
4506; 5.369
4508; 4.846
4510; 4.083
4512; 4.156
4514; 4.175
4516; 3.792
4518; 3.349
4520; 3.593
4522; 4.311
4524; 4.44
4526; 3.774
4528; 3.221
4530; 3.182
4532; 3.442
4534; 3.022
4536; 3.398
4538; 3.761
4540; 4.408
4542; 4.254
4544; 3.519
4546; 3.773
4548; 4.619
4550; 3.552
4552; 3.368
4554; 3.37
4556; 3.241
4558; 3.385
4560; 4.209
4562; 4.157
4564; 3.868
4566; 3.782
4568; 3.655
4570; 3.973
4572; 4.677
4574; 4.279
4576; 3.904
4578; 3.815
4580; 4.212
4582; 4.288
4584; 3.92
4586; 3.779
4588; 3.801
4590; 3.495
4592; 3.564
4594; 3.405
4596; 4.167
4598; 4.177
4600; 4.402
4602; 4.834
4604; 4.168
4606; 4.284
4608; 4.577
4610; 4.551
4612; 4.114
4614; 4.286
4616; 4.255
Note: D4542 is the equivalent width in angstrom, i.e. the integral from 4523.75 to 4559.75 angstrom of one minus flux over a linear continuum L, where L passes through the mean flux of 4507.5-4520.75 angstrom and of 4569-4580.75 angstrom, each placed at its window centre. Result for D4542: 3.6 angstrom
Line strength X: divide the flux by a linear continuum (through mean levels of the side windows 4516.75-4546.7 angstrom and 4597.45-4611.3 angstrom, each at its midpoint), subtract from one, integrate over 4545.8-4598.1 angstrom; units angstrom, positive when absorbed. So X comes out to 2.98 angstrom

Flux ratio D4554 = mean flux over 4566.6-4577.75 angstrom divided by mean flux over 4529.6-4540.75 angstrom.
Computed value 1.15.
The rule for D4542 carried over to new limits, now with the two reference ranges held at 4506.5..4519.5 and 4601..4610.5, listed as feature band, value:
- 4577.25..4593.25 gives 2.0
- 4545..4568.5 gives 2.9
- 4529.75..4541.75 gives 1.7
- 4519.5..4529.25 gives 0.7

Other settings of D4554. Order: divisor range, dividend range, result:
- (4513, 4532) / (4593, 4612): 1.14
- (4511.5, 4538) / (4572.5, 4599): 1.07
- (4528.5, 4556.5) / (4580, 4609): 1.12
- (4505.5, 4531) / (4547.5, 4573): 0.96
